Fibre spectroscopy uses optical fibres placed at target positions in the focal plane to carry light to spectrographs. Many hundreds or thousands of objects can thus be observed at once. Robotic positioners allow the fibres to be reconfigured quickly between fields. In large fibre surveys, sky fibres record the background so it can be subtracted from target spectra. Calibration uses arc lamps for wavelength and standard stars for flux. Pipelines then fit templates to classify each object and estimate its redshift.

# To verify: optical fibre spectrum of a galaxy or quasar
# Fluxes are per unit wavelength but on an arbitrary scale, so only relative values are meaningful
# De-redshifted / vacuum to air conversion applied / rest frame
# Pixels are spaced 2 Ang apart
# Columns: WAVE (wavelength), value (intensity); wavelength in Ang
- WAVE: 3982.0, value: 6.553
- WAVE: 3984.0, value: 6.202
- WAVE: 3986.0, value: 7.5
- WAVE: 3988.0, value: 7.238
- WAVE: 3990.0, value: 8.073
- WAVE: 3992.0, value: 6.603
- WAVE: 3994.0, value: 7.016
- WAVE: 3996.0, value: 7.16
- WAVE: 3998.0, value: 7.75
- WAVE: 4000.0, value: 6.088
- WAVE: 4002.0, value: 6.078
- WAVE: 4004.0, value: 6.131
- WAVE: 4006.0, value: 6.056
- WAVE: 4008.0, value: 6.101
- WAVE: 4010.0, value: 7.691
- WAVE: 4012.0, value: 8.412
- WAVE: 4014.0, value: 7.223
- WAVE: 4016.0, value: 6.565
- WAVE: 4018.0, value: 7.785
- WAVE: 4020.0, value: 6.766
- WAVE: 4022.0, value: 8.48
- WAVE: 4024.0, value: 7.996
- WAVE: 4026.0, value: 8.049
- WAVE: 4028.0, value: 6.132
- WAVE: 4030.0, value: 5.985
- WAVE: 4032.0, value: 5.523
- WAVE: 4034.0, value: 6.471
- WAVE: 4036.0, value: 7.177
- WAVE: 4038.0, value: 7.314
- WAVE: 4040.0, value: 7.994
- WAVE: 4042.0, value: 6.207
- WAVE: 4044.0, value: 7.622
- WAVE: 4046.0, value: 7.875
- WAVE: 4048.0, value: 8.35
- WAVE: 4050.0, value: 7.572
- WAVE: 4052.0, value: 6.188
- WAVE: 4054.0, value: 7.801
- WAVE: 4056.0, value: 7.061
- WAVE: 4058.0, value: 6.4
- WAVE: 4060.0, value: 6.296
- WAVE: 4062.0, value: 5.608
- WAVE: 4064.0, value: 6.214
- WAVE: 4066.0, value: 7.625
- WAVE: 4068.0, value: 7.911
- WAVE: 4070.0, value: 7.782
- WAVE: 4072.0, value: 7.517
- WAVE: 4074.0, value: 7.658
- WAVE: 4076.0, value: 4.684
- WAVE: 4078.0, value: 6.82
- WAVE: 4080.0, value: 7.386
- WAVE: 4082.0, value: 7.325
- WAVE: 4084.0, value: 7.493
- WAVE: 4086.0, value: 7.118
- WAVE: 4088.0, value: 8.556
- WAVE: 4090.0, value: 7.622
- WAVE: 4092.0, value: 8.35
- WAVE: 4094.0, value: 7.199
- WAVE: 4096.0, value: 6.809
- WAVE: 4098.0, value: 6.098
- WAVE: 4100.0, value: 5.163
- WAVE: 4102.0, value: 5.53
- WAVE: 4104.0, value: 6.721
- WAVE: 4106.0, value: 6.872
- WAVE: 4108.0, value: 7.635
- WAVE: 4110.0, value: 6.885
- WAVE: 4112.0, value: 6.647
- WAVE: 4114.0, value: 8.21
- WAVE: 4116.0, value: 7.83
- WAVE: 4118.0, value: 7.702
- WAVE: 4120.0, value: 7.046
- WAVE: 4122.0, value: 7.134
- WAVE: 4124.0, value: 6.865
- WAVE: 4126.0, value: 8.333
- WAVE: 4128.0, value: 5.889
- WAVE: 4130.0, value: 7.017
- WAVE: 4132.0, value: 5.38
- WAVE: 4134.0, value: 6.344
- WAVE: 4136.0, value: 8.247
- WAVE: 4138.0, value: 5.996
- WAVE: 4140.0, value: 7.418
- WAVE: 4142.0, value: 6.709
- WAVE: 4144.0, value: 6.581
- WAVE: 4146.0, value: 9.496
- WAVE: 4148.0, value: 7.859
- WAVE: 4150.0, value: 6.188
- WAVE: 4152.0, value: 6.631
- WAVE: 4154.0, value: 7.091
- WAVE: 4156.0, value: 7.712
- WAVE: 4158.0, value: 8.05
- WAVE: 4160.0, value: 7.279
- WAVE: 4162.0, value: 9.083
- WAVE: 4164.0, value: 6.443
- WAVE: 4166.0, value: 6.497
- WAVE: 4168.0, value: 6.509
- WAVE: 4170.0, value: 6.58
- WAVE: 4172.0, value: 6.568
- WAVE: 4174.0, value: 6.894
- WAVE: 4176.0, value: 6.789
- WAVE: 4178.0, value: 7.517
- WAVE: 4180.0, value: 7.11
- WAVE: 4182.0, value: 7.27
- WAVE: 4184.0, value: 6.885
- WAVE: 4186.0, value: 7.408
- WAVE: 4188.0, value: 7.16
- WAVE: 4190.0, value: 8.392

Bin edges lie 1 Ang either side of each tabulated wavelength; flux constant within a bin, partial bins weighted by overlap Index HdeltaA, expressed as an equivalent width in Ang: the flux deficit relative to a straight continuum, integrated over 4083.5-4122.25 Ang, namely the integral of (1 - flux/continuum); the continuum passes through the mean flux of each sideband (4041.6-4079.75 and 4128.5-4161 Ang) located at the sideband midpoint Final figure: -0.3 Ang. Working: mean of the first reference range 7.03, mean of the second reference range 7.11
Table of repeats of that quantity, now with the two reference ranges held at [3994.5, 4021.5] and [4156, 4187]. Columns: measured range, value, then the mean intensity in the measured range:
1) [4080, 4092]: -1.1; 7.66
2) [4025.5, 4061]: 0.0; 6.99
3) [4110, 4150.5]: -0.3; 7.15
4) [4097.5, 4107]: 1.3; 6.08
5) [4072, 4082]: 0.3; 6.79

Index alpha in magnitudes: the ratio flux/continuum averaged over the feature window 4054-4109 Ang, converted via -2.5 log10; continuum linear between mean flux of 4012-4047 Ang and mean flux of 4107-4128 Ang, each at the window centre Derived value 0.05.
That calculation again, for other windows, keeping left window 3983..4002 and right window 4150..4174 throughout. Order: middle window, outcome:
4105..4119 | -0.05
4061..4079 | 0.03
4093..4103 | 0.15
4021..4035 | 0.01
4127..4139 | 0.09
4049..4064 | 0.06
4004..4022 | -0.01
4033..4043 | 0.00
